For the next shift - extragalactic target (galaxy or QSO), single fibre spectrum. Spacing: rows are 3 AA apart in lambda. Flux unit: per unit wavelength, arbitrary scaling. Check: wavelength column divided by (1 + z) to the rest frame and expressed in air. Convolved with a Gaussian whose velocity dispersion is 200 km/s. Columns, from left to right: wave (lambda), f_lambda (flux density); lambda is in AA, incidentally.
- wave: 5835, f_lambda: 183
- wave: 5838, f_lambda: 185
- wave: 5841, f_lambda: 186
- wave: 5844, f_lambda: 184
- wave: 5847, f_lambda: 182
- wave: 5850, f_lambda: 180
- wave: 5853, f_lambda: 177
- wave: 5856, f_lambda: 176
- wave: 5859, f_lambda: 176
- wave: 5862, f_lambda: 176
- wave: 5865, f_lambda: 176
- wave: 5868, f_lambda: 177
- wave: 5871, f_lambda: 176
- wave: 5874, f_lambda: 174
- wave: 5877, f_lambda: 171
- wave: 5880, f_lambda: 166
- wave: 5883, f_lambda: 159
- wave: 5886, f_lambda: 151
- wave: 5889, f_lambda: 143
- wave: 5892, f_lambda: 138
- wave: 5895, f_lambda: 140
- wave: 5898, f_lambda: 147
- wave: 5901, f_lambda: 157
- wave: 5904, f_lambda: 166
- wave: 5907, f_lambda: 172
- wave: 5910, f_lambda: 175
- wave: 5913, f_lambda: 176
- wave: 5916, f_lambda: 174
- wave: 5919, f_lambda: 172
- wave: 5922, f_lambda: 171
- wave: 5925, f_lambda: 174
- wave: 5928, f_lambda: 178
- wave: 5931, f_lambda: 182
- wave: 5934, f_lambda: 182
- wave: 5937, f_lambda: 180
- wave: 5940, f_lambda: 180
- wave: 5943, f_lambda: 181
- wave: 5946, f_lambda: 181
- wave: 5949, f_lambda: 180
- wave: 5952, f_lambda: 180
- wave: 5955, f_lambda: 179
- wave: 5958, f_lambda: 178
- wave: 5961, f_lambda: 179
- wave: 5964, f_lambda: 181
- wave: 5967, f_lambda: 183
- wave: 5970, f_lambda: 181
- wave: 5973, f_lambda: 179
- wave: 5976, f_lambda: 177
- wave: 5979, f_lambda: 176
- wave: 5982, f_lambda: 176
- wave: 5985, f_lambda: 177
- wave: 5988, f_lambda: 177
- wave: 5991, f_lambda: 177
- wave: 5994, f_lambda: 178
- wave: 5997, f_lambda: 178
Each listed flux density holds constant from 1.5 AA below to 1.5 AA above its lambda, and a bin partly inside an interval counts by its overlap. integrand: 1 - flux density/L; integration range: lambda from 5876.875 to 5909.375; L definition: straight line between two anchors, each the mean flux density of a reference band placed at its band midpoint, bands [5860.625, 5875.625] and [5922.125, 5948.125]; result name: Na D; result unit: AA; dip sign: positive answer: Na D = 4.0 AA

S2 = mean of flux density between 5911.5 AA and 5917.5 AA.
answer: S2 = 175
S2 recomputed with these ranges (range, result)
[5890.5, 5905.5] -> 150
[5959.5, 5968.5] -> 181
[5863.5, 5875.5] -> 176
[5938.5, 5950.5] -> 180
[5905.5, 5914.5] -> 174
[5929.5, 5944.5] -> 181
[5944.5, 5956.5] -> 180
